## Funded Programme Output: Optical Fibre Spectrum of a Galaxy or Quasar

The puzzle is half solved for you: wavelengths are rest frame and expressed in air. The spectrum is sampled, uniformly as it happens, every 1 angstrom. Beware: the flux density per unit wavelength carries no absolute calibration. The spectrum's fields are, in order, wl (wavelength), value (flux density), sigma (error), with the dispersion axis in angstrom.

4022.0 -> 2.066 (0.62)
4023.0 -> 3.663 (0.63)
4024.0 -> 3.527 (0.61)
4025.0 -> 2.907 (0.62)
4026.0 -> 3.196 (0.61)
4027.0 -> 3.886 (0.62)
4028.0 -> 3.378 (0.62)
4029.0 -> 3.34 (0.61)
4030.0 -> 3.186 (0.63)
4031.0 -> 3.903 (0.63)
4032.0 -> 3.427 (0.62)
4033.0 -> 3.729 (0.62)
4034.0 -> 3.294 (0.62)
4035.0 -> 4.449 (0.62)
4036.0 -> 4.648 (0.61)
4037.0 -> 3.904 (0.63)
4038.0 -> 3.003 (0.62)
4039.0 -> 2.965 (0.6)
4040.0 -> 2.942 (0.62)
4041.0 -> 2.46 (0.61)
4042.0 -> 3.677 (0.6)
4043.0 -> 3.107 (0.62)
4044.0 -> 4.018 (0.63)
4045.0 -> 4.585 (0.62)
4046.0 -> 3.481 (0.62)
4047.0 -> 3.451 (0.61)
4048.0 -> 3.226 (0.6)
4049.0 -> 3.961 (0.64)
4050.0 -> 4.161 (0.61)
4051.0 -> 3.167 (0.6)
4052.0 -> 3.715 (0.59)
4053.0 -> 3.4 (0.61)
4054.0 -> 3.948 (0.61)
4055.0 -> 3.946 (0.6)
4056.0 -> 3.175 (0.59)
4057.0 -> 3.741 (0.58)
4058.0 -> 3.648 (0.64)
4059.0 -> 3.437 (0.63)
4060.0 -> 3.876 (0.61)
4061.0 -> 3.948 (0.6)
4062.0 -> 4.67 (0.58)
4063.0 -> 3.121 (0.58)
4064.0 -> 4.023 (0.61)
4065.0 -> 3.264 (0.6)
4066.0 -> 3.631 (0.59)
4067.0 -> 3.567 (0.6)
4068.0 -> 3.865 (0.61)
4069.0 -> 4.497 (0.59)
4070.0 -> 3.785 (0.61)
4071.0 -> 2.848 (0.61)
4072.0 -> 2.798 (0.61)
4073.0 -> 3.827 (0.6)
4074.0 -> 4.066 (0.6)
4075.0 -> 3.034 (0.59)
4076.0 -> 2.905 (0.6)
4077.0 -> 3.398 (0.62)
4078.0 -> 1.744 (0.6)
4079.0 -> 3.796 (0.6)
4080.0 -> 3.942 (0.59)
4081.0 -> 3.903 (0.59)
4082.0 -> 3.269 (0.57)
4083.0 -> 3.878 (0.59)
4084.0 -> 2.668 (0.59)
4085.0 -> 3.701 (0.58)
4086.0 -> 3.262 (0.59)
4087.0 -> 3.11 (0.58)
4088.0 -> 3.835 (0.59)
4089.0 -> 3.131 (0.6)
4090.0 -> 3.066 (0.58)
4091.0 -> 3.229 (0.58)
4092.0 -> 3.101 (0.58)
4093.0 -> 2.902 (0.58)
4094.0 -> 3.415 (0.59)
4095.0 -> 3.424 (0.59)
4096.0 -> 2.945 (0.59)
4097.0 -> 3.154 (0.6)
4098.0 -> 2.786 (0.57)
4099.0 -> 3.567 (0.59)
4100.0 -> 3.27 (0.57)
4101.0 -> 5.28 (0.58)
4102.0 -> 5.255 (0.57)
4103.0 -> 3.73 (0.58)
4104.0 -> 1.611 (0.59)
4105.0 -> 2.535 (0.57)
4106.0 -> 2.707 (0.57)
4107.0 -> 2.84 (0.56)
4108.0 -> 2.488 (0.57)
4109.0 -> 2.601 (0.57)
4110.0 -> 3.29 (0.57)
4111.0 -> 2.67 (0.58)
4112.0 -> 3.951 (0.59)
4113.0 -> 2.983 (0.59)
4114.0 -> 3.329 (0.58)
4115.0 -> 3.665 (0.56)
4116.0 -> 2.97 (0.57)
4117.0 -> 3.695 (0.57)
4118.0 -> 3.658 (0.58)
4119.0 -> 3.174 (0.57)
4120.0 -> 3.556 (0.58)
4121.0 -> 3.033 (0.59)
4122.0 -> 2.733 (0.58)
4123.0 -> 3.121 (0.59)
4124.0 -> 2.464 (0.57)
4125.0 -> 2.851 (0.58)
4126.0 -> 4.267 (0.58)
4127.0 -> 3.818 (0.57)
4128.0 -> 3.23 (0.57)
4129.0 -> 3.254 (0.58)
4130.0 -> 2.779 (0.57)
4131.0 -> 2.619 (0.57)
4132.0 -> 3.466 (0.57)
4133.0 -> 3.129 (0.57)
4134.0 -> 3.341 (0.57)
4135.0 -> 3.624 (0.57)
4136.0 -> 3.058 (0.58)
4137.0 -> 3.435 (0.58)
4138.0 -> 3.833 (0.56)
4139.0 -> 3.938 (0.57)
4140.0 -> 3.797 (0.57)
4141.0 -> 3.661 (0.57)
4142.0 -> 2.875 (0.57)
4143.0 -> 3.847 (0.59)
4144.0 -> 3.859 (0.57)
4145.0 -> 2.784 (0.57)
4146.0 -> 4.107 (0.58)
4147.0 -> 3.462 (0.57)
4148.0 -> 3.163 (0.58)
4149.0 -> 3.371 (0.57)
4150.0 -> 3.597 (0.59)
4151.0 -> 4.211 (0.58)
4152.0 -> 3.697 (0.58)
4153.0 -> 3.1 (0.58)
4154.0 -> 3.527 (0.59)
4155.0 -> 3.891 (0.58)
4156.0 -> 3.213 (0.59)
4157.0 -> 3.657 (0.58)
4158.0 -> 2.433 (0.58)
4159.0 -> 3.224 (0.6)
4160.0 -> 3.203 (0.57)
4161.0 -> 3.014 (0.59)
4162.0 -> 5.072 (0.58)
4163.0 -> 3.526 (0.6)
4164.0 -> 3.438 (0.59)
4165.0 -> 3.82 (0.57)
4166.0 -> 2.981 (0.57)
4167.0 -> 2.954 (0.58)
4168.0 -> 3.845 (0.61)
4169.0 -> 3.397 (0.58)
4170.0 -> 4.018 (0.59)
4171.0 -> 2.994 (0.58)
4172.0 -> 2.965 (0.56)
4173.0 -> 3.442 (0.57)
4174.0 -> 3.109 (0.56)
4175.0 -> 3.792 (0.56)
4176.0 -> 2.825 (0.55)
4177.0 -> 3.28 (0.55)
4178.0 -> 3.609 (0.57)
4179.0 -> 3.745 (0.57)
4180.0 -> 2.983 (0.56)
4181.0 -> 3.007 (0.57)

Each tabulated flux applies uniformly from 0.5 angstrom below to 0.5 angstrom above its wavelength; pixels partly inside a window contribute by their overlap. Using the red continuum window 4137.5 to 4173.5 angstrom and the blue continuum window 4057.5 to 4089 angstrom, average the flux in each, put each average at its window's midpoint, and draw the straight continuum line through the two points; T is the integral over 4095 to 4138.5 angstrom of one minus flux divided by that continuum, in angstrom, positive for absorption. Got 3.2 angstrom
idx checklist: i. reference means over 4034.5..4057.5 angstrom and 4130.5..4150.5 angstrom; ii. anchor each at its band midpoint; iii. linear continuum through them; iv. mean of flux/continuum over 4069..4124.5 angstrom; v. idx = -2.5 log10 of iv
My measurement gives 0.083 mag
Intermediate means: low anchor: 3.61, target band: 3.27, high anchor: 3.45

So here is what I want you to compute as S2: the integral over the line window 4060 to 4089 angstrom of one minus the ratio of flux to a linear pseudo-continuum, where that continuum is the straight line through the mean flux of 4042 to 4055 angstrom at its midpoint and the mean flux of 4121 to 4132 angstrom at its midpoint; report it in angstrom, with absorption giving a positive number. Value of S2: 0.0 angstrom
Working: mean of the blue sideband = 3.69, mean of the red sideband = 3.13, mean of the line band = 3.51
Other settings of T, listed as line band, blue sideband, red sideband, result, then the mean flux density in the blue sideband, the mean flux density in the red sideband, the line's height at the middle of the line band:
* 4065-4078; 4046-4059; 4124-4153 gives 0.5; 3.62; 3.44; 3.58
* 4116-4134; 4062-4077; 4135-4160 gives 1.5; 3.55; 3.49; 3.5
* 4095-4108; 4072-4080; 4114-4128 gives 0.0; 3.27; 3.31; 3.29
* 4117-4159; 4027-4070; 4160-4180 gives 1.4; 3.65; 3.45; 3.5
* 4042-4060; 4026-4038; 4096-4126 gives -0.4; 3.69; 3.22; 3.57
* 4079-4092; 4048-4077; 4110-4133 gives 0.2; 3.63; 3.24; 3.48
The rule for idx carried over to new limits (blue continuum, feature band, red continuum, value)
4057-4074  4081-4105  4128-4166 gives 0.08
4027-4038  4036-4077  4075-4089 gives -0.02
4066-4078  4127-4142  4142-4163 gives 0.04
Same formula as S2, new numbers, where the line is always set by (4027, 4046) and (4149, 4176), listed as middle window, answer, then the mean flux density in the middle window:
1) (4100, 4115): 1.1 angstrom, 3.25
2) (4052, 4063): -0.6 angstrom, 3.75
